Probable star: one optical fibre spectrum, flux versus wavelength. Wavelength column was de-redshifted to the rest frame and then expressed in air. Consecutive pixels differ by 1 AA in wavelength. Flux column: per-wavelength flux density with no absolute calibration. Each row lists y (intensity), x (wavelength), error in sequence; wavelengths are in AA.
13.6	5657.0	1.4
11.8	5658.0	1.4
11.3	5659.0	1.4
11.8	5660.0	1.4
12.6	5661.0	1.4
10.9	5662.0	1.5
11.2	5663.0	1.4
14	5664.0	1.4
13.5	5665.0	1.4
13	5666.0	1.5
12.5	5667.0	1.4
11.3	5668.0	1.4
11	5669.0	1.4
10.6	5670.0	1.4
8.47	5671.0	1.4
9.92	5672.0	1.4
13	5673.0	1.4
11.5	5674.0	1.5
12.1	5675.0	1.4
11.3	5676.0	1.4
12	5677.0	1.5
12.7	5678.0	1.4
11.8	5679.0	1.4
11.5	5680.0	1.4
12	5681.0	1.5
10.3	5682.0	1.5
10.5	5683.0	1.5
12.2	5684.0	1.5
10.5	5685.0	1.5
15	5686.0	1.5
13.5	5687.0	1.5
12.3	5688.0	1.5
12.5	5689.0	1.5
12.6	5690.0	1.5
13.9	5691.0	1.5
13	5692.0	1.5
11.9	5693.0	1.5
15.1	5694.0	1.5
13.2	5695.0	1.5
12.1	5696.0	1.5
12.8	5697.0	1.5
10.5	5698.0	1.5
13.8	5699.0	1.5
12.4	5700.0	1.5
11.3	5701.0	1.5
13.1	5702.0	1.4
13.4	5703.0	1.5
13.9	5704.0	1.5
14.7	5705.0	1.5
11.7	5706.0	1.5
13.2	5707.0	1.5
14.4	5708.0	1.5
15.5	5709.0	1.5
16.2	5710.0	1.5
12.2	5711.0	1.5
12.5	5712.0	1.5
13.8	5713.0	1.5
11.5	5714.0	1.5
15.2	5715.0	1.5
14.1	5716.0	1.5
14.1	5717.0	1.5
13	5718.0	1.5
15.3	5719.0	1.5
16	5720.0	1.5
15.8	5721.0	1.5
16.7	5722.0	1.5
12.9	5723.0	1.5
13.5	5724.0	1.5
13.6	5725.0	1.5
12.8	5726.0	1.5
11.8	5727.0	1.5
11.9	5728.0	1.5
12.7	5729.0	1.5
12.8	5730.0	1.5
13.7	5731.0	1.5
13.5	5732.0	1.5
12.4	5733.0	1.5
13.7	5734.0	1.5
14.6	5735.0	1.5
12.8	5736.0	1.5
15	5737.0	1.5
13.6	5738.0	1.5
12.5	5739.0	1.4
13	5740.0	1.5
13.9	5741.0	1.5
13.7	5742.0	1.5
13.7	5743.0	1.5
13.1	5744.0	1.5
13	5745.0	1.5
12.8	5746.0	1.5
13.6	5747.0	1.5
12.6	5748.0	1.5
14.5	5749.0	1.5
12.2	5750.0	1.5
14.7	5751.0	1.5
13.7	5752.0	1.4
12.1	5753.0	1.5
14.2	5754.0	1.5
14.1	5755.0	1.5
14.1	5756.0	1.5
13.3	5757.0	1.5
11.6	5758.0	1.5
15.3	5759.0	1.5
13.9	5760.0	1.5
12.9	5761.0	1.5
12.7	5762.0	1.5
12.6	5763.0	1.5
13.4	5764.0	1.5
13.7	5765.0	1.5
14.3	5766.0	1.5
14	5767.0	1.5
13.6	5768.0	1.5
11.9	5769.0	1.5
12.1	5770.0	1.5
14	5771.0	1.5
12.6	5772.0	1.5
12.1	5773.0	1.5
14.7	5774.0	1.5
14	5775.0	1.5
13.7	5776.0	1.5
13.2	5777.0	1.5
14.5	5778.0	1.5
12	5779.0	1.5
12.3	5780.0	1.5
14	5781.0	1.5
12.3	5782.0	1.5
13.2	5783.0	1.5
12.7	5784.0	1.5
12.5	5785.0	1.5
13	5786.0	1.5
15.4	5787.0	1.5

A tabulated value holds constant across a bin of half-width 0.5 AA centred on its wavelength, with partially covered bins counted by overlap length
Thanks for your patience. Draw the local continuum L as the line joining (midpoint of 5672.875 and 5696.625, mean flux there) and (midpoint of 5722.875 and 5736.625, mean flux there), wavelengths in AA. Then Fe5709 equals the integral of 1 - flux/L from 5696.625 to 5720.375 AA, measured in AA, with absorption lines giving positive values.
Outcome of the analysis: -1.5 AA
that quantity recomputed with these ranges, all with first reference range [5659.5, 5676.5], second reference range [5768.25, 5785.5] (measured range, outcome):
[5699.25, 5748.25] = -4.6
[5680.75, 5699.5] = -0.9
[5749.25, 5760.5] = -0.7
